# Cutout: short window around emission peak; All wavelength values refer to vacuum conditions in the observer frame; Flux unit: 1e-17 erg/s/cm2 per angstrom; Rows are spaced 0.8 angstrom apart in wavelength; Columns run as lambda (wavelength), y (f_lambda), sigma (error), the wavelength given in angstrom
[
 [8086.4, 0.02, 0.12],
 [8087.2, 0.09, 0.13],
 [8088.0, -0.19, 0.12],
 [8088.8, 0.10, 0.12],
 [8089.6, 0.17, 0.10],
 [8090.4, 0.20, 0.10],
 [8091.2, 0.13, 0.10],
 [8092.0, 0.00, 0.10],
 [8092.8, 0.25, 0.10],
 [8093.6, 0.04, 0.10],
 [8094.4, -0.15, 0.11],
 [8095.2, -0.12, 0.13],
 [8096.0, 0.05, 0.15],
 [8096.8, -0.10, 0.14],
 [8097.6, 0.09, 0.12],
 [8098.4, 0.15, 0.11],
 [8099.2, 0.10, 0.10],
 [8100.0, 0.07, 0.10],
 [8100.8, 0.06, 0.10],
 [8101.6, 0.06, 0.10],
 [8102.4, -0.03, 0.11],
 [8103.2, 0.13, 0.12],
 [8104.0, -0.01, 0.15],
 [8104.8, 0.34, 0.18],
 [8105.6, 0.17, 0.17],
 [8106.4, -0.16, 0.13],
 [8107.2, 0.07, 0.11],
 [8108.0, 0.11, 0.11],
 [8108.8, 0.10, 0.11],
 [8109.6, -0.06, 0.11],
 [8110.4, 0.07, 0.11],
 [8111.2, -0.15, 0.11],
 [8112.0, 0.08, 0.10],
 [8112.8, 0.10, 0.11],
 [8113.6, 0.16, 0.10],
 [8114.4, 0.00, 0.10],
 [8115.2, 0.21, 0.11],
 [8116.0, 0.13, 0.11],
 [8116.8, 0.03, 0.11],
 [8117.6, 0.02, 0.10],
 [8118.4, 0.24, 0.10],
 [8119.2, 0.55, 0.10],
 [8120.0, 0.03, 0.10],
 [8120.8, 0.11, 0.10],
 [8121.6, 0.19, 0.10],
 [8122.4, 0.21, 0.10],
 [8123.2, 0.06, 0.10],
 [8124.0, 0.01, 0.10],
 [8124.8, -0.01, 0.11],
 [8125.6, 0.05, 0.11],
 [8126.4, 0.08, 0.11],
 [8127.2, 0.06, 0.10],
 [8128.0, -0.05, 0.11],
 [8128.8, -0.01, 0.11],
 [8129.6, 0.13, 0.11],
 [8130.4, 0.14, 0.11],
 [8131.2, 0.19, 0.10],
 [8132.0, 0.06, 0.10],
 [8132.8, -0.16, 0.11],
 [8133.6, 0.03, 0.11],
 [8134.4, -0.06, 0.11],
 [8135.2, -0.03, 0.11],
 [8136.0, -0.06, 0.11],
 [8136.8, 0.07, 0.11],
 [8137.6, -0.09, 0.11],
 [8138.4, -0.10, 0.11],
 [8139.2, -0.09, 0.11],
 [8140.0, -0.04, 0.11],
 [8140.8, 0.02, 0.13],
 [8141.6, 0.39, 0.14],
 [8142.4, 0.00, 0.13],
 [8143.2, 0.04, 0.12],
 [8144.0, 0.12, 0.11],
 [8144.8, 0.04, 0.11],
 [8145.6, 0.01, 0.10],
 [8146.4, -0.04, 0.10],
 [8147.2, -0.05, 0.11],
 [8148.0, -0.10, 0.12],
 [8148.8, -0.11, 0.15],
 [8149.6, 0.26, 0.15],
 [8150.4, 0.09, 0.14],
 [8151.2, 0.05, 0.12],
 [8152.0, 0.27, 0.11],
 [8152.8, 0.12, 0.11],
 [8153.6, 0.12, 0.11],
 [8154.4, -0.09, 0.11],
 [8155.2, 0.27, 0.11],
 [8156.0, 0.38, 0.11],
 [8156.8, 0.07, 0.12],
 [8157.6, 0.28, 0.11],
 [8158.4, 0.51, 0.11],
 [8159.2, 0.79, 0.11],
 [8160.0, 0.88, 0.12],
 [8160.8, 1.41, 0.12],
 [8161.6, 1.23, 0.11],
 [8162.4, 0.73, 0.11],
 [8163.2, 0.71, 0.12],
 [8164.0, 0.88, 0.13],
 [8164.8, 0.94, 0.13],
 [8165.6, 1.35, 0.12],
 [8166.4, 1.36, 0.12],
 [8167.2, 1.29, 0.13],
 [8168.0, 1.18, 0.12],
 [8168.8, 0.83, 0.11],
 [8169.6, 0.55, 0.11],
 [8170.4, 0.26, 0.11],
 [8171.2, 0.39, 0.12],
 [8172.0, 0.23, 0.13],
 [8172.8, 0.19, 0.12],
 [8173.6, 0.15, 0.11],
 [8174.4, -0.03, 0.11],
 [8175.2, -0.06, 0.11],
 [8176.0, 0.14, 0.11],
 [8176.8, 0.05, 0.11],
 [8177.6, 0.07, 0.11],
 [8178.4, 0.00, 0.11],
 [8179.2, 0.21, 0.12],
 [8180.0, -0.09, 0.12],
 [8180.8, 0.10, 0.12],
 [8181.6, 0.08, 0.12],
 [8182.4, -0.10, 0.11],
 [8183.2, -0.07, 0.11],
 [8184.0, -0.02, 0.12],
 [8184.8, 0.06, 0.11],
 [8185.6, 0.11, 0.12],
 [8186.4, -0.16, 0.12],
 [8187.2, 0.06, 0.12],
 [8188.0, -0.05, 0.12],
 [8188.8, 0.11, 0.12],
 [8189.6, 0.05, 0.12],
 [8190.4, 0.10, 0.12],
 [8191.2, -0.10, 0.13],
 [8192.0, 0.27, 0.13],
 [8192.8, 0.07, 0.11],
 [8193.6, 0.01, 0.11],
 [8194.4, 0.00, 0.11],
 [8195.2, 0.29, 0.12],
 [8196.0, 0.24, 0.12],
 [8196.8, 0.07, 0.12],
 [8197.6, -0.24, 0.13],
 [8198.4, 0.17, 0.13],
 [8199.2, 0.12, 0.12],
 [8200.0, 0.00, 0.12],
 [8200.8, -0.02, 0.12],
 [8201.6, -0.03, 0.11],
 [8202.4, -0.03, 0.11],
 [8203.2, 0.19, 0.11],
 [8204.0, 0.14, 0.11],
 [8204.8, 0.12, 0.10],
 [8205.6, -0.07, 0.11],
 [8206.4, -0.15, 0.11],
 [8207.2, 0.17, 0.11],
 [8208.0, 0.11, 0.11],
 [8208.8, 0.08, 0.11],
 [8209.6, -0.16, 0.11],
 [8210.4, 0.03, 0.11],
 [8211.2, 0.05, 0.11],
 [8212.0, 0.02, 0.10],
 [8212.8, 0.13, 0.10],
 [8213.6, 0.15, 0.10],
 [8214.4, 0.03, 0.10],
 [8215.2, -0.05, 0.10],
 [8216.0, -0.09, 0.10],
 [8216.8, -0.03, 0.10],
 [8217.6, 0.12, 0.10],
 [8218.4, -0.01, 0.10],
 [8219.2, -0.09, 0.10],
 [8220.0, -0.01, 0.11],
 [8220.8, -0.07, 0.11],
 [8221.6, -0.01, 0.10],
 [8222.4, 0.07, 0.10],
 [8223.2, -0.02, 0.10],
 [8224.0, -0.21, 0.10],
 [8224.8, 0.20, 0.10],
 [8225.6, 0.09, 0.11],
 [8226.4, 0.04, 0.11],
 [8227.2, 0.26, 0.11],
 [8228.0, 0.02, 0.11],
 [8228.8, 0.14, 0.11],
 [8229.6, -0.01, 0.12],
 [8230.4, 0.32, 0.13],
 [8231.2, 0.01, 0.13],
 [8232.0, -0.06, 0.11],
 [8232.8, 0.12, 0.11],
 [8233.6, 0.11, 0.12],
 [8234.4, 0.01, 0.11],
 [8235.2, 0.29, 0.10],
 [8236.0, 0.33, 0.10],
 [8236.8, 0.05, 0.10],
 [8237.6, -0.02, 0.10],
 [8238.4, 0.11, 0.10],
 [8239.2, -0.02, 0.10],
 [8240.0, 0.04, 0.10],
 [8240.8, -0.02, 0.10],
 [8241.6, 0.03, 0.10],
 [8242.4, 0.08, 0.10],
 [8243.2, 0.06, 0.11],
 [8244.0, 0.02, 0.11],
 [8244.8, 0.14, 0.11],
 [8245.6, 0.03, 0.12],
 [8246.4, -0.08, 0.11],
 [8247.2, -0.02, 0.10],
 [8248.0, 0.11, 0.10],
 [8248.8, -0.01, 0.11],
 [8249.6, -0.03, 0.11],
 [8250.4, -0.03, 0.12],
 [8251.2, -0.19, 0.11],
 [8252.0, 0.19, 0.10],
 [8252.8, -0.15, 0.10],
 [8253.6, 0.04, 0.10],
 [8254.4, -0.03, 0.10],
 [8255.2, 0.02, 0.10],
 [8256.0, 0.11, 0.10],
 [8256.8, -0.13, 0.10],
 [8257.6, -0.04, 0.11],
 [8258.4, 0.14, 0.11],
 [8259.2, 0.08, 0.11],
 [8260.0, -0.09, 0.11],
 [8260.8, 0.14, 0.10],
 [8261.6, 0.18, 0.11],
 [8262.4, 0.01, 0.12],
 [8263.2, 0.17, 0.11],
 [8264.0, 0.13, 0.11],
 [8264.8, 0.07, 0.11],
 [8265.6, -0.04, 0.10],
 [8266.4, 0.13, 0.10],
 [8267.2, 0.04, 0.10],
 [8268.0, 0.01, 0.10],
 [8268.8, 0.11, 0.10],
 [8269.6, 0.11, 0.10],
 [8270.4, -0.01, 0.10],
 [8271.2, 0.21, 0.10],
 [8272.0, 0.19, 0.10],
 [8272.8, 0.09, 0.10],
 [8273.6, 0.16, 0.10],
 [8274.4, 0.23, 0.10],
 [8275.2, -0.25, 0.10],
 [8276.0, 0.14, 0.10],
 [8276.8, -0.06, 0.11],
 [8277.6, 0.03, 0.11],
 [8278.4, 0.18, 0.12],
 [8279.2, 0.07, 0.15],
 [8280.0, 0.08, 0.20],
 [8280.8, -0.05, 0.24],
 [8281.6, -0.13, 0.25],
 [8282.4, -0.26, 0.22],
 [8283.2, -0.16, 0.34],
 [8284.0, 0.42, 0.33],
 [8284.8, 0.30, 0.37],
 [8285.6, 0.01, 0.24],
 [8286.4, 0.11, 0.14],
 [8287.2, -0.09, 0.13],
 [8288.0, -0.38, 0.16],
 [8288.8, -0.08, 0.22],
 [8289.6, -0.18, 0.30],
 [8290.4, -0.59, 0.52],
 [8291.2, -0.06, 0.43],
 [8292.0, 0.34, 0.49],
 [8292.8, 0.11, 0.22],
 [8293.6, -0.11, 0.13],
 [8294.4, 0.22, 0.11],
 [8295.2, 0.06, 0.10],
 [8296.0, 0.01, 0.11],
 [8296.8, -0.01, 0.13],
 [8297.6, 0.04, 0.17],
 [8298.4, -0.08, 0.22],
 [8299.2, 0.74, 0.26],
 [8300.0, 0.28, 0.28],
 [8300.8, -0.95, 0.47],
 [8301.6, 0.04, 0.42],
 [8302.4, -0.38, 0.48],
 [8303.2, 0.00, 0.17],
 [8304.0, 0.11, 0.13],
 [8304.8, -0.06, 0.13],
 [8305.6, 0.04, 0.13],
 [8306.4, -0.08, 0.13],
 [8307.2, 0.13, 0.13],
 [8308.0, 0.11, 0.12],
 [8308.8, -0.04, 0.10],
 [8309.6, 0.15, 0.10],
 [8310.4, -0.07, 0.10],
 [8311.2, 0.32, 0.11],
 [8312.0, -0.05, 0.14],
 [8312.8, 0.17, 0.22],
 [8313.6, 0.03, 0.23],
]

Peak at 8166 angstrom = [O II]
